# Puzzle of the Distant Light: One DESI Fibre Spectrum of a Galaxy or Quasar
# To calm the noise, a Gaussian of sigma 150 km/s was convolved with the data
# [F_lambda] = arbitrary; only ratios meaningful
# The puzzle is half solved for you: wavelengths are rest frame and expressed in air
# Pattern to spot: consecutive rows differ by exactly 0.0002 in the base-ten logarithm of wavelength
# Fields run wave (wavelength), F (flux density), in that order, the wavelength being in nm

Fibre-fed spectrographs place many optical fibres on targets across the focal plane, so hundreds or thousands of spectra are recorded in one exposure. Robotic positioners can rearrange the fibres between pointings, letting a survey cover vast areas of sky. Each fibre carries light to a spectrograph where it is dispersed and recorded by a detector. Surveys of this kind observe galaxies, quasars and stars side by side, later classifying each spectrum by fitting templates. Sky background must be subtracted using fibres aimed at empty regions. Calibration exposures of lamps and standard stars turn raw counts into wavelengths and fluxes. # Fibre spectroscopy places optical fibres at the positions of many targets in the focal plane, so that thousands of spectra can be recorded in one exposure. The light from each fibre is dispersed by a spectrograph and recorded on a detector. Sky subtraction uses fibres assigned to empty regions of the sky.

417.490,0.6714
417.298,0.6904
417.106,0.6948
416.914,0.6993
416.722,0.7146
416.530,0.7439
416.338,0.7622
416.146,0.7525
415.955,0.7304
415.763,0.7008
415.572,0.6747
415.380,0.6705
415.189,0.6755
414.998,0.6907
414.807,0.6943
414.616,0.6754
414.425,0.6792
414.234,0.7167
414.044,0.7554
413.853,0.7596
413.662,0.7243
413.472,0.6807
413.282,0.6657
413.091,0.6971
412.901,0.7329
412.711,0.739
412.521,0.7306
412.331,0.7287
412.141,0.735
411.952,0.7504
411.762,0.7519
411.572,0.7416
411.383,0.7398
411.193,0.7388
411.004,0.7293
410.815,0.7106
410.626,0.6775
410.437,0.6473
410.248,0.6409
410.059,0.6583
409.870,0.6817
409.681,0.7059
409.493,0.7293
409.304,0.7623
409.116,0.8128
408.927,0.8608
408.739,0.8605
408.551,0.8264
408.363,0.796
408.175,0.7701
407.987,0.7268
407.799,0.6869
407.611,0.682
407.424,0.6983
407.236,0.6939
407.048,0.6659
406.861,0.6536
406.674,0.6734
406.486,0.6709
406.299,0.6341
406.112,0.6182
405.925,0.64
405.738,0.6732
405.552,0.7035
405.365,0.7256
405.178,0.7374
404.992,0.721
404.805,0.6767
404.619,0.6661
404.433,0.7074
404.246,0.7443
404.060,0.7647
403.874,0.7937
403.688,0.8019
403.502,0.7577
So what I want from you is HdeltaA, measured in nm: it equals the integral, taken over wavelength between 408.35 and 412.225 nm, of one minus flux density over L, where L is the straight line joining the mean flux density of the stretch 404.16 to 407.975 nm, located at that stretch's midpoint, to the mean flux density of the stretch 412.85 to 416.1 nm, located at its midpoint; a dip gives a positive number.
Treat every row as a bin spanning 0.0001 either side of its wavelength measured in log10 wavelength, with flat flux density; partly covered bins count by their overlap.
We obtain -0.26 nm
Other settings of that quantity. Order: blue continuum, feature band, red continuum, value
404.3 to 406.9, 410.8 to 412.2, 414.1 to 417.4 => -0.09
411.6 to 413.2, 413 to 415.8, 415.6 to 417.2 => 0.12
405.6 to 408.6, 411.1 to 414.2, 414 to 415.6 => -0.17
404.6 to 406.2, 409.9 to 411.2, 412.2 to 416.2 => 0.03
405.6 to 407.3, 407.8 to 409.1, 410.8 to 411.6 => -0.20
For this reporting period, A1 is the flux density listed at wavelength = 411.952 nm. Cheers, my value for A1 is 0.7504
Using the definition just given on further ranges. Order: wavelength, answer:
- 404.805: 0.6767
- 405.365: 0.7256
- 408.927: 0.8608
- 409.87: 0.6817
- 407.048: 0.6659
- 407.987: 0.7268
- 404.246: 0.7443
